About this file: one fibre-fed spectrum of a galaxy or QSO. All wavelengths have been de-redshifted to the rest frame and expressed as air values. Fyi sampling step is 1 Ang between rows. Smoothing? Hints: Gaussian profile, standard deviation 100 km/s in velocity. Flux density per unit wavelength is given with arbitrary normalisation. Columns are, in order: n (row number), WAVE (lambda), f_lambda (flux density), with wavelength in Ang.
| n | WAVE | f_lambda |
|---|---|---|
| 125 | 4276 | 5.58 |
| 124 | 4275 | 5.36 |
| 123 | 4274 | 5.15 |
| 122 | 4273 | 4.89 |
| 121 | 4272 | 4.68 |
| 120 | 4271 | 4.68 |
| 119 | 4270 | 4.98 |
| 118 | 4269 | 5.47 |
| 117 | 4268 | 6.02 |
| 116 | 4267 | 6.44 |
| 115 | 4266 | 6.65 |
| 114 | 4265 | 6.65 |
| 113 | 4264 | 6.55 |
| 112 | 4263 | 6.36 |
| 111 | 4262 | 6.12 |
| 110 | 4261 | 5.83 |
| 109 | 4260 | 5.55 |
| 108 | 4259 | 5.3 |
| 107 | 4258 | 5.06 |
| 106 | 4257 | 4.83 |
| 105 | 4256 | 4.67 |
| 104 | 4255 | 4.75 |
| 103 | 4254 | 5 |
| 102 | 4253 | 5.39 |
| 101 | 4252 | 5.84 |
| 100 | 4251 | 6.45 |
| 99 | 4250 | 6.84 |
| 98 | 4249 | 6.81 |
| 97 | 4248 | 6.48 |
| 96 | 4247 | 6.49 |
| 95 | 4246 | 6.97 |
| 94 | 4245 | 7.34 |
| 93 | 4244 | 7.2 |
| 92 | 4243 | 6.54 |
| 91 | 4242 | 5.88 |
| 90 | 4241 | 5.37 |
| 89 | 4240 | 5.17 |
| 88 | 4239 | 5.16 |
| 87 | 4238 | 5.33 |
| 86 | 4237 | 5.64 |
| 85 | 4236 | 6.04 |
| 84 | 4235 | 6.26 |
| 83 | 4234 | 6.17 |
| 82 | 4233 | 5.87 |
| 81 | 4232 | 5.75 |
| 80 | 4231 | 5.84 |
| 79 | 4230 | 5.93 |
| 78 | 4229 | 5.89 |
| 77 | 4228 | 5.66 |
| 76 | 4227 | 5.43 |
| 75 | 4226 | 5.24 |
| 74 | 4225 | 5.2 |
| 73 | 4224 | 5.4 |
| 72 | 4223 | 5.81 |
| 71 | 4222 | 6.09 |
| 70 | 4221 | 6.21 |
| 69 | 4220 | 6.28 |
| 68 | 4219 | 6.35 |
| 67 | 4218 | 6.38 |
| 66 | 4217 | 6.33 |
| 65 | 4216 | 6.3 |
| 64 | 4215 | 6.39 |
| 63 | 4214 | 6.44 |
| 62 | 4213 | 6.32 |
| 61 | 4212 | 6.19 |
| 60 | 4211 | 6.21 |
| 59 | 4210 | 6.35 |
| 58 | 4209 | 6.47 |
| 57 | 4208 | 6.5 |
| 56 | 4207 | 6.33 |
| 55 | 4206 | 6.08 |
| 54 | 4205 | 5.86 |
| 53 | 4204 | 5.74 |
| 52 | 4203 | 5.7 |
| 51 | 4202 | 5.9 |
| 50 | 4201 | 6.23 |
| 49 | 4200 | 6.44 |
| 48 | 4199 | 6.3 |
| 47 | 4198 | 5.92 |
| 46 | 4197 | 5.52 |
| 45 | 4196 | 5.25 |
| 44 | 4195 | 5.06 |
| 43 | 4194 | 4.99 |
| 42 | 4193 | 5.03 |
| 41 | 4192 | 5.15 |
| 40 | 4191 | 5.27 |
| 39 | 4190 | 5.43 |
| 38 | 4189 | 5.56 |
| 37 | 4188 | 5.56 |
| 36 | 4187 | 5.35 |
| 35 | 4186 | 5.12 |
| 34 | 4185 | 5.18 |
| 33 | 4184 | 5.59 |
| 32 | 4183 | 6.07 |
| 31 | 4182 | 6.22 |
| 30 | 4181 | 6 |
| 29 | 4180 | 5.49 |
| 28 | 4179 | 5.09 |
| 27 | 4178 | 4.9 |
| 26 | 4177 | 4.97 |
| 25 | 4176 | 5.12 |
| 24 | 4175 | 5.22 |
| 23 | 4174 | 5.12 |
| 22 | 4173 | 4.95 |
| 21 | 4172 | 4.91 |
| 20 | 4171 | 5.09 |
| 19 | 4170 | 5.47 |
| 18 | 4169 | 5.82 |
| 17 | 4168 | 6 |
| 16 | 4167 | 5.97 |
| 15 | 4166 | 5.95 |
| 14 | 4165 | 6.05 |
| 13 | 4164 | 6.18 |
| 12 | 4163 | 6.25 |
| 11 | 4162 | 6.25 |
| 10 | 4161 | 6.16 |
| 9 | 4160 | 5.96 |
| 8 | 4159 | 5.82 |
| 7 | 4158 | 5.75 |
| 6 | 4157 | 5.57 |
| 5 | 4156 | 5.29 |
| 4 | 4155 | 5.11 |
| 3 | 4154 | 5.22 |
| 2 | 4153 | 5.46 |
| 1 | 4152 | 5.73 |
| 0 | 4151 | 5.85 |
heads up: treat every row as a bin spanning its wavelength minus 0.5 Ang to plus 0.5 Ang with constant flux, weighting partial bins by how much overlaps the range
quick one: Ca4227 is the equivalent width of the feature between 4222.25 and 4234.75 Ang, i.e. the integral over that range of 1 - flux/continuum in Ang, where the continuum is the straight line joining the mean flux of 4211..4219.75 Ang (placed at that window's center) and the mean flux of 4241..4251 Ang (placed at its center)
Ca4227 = 1.5 Ang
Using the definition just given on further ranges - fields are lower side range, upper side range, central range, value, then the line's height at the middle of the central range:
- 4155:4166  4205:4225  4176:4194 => 1.9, 6.03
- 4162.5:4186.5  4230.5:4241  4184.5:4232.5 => -1.7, 5.63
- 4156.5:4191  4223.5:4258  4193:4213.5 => -0.9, 5.7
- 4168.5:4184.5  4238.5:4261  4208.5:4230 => -1.4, 5.66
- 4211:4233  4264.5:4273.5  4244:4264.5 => -0.8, 5.72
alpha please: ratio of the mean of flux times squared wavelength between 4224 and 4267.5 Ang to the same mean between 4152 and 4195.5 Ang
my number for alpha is 1.11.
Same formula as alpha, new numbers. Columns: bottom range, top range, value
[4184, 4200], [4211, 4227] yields 1.13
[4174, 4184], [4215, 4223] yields 1.17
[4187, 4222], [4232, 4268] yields 1.03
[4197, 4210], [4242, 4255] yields 1.06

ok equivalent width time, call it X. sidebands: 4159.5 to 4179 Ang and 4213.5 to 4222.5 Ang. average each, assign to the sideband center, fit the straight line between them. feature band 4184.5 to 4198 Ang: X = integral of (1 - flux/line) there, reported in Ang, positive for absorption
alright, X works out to 1.4 Ang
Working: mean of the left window 5.58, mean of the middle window 5.29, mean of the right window 6.31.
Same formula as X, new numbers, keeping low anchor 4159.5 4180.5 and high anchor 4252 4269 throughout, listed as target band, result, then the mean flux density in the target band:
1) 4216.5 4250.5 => -2.29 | 6.04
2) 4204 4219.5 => -1.80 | 6.28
